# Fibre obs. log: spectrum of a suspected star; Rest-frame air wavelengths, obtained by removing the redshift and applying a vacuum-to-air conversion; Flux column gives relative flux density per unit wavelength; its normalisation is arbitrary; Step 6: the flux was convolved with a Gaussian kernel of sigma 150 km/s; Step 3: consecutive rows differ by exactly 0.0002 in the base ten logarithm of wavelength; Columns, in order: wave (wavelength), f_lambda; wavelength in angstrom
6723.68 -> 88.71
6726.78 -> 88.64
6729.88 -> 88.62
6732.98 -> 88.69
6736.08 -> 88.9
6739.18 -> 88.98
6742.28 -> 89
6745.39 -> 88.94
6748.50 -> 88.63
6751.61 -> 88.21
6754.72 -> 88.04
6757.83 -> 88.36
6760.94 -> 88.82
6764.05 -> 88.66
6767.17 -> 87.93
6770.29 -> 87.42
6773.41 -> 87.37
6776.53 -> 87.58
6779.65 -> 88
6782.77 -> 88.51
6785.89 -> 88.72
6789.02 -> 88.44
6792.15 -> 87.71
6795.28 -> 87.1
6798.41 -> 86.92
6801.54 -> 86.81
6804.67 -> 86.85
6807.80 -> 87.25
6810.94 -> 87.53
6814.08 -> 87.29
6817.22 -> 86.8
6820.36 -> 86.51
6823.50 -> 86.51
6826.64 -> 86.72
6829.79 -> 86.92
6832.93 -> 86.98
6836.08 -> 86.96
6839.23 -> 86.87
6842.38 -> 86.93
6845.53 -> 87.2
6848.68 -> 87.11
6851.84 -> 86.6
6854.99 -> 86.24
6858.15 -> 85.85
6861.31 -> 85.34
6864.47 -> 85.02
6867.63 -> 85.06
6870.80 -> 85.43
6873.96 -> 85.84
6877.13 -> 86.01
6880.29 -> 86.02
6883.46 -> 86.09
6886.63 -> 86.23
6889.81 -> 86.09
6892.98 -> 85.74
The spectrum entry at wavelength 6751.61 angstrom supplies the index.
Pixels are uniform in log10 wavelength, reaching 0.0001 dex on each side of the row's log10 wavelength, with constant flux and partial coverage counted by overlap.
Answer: 88.21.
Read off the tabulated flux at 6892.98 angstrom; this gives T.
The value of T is 85.74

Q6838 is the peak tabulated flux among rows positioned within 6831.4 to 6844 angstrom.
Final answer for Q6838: 86.98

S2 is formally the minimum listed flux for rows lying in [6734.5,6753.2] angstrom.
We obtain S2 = 88.21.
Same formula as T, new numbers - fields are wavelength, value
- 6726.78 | 88.64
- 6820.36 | 86.51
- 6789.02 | 88.44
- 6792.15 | 87.71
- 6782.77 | 88.51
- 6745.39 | 88.94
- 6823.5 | 86.51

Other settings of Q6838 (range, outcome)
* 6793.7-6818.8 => 87.53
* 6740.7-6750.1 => 89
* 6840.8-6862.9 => 87.2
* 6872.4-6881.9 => 86.02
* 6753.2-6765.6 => 88.82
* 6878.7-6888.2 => 86.23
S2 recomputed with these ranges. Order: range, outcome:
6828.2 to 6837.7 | 86.92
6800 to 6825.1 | 86.51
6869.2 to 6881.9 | 85.43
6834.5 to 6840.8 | 86.87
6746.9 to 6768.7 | 87.93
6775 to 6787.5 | 87.58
